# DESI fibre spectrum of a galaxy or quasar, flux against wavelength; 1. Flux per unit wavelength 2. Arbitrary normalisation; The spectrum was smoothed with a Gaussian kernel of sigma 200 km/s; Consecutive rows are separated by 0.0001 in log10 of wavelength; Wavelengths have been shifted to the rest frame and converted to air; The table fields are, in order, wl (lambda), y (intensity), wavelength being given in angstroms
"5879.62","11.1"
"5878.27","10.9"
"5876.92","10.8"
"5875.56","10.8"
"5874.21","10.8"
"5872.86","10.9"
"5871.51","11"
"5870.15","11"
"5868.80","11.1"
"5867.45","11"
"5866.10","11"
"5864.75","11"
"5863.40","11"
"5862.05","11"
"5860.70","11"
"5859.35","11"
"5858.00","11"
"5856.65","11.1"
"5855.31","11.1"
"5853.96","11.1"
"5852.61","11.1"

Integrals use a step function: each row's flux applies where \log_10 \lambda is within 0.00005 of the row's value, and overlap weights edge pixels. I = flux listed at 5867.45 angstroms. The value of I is 11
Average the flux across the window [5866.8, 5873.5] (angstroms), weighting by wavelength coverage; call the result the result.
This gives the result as 11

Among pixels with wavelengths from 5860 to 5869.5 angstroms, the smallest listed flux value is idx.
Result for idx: 11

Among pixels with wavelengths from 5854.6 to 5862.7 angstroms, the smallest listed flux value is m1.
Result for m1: 11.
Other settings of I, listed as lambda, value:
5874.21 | 10.8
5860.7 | 11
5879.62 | 11.1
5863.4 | 11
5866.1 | 11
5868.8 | 11.1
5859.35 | 11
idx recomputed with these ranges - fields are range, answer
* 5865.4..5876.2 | 10.8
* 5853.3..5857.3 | 11.1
